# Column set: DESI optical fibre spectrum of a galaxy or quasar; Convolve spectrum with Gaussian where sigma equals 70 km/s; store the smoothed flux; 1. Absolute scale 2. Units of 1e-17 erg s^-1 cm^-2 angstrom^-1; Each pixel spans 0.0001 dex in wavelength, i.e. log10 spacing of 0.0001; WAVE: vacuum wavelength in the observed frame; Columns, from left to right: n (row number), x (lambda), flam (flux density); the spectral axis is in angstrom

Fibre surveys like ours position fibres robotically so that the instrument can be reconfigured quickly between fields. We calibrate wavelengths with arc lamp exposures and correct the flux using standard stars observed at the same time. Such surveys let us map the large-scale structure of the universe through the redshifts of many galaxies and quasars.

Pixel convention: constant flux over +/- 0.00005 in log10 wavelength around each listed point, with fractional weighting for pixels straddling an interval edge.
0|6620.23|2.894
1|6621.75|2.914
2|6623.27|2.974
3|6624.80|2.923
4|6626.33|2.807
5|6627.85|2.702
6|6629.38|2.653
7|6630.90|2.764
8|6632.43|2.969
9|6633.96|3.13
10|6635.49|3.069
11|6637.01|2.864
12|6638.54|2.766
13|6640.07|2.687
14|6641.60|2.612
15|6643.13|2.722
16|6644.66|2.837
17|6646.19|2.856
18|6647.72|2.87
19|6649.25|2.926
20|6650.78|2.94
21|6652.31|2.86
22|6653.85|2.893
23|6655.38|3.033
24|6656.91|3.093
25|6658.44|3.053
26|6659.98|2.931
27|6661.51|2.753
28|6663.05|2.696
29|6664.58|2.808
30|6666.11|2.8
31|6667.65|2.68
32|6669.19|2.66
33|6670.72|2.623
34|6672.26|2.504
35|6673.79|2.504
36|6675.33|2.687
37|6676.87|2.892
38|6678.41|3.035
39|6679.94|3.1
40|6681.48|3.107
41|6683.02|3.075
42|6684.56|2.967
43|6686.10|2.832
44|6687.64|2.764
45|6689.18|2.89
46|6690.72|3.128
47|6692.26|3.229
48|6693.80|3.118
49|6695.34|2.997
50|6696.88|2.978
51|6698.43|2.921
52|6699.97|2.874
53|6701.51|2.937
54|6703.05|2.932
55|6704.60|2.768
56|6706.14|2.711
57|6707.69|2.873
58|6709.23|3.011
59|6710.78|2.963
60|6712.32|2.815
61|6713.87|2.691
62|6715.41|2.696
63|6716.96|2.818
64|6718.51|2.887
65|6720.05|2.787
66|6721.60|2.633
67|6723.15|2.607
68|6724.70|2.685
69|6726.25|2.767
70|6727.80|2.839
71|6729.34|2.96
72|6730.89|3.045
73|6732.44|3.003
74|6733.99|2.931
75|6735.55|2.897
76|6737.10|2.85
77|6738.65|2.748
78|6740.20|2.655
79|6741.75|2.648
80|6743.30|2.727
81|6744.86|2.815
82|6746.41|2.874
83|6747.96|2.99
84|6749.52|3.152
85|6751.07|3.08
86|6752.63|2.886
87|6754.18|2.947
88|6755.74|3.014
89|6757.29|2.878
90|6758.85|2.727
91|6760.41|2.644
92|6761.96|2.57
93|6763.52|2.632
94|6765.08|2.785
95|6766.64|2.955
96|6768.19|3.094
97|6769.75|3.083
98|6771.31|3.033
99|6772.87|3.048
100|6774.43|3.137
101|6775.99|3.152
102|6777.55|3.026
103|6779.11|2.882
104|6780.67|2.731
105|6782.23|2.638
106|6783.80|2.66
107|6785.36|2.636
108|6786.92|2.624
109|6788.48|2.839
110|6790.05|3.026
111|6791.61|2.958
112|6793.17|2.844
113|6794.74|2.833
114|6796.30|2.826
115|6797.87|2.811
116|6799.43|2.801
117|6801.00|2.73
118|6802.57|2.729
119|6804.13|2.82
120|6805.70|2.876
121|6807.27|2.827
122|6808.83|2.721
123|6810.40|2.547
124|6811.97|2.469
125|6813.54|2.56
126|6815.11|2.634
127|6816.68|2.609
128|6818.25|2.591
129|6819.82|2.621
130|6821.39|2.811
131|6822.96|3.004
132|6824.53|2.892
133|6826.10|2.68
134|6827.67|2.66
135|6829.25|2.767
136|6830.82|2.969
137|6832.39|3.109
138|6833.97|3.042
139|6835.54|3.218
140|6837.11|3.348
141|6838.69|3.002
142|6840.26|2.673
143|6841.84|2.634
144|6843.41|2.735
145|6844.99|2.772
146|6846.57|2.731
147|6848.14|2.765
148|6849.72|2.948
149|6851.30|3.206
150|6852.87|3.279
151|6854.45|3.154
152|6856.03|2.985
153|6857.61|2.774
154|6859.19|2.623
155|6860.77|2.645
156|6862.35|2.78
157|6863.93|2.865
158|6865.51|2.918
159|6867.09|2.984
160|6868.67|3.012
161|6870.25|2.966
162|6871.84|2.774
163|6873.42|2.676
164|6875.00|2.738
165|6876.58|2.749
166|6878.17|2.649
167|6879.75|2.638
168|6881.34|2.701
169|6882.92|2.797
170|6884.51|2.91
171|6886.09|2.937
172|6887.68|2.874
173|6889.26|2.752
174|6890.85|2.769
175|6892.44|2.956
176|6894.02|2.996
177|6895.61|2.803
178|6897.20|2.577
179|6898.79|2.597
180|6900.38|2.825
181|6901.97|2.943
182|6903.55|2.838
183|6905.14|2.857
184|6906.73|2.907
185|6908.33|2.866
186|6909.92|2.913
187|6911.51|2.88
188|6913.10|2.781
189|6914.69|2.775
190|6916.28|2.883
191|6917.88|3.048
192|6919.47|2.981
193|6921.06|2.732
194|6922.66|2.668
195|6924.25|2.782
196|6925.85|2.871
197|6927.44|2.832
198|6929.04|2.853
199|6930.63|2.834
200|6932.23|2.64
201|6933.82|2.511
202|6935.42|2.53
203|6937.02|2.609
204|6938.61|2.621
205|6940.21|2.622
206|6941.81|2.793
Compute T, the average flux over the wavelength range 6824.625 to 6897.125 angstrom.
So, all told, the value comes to 2.86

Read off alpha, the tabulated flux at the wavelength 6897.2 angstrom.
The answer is 2.577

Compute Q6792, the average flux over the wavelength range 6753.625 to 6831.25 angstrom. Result 2.81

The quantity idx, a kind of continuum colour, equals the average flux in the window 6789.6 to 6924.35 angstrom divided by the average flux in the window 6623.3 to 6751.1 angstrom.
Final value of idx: 1.0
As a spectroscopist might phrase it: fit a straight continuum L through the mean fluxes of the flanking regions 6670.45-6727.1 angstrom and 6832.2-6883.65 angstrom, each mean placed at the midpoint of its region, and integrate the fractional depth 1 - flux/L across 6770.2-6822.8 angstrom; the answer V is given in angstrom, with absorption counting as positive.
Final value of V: 1.4 angstrom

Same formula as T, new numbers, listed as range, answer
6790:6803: 2.83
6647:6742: 2.86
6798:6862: 2.82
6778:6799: 2.8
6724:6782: 2.89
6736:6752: 2.86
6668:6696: 2.89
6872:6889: 2.77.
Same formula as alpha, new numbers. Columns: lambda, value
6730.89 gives 3.045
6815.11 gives 2.634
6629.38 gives 2.653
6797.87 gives 2.811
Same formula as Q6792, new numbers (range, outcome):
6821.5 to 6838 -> 2.96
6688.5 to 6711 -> 2.96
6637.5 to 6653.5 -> 2.81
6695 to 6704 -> 2.93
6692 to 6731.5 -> 2.86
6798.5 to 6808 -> 2.8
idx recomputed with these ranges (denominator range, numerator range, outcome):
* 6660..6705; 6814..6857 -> 1.00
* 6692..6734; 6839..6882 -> 0.99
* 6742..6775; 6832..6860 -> 1.01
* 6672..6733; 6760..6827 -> 0.97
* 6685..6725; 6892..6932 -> 0.99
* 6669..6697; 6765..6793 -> 1.00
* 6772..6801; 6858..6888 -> 0.98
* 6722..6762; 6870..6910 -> 0.98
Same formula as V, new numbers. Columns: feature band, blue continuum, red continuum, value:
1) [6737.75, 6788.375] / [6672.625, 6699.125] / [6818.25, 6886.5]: 0.9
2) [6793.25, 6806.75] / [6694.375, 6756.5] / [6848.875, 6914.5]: 0.2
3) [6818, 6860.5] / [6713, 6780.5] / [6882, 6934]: -0.7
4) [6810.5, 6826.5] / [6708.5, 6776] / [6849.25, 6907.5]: 1.0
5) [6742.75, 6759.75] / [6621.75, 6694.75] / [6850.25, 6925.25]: -0.3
